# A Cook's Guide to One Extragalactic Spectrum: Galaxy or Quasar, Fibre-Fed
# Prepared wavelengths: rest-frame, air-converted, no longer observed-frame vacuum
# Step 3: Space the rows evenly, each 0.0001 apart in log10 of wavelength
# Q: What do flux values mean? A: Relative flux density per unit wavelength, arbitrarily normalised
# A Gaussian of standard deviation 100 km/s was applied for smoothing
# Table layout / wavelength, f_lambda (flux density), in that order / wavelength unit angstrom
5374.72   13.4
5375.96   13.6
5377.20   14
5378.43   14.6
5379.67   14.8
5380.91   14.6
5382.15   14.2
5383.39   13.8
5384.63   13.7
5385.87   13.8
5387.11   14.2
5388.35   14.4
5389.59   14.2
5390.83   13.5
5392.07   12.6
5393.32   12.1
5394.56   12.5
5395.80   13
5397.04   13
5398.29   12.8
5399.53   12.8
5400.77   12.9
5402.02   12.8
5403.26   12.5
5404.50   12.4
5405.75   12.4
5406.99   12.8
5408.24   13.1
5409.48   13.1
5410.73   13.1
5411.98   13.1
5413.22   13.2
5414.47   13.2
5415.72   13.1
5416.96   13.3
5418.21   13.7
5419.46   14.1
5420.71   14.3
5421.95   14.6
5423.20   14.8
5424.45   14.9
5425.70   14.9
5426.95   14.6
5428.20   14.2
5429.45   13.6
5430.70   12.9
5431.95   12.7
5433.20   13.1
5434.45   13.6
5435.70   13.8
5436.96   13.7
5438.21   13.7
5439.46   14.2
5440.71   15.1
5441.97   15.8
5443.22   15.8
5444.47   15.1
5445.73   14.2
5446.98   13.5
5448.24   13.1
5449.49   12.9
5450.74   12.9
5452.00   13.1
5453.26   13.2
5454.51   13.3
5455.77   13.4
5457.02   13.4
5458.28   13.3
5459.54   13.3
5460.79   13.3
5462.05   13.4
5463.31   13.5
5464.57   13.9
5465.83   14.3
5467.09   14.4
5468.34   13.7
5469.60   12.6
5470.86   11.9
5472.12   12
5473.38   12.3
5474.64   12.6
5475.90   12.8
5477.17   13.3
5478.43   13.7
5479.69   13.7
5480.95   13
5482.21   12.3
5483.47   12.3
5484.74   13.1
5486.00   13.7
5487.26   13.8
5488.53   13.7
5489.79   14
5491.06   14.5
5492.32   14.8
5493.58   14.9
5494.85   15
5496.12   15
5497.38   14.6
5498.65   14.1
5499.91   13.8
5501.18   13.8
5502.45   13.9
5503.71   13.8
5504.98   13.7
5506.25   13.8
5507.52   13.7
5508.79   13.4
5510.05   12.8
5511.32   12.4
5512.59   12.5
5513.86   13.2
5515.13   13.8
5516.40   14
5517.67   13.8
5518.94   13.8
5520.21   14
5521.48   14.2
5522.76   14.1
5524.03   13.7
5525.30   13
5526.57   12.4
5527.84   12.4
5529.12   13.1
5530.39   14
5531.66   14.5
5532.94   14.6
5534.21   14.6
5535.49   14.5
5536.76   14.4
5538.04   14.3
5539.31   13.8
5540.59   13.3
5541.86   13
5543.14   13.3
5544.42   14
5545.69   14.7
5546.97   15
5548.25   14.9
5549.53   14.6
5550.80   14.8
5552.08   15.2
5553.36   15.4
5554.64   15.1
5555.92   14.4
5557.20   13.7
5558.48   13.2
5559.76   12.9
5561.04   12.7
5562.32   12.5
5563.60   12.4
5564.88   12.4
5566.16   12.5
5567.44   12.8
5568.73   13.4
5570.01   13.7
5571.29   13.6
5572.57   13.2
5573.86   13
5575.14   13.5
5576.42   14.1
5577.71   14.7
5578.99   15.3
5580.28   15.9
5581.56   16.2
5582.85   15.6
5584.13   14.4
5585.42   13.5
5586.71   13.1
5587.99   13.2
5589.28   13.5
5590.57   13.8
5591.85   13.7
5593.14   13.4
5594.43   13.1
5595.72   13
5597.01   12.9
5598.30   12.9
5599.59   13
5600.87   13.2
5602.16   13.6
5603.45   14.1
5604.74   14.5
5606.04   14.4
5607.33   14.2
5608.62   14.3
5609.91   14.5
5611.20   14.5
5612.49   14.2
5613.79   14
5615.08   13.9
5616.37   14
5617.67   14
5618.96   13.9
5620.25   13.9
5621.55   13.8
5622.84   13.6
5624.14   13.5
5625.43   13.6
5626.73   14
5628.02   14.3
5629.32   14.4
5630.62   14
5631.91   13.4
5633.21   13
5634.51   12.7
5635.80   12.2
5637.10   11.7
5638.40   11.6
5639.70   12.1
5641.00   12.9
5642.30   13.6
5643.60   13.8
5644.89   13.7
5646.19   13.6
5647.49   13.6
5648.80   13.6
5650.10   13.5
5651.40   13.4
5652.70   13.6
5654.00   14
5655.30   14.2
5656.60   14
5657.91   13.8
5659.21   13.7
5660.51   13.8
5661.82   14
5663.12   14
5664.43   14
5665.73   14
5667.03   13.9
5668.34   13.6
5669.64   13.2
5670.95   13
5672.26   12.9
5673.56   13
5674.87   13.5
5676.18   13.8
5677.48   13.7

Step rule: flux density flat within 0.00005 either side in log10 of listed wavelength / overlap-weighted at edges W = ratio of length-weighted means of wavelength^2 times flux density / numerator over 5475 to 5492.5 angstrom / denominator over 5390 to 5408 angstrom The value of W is 1.1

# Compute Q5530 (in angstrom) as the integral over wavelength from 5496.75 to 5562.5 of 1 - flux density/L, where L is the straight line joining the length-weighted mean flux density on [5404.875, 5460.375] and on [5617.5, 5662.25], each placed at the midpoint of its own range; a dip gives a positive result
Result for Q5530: -1.1 angstrom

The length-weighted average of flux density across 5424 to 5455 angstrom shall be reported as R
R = 13.9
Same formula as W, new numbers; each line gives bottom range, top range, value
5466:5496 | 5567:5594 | 1.08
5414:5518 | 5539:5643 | 1.05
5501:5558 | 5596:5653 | 1.01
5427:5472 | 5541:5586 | 1.07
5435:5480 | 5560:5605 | 1.05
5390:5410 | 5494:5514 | 1.12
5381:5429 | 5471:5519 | 1.04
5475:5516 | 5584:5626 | 1.05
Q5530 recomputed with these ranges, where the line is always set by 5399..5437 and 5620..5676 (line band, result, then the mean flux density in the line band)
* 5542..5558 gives -1.26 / 14.5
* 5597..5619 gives -0.73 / 13.9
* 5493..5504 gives -0.71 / 14.3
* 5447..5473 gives 0.43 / 13.2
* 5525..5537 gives -0.25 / 13.8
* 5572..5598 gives -0.90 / 13.9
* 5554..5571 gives 0.32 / 13.2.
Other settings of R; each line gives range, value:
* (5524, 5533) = 13.4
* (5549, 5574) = 13.6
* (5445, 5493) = 13.3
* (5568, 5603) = 13.8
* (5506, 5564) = 13.8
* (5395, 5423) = 13.2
